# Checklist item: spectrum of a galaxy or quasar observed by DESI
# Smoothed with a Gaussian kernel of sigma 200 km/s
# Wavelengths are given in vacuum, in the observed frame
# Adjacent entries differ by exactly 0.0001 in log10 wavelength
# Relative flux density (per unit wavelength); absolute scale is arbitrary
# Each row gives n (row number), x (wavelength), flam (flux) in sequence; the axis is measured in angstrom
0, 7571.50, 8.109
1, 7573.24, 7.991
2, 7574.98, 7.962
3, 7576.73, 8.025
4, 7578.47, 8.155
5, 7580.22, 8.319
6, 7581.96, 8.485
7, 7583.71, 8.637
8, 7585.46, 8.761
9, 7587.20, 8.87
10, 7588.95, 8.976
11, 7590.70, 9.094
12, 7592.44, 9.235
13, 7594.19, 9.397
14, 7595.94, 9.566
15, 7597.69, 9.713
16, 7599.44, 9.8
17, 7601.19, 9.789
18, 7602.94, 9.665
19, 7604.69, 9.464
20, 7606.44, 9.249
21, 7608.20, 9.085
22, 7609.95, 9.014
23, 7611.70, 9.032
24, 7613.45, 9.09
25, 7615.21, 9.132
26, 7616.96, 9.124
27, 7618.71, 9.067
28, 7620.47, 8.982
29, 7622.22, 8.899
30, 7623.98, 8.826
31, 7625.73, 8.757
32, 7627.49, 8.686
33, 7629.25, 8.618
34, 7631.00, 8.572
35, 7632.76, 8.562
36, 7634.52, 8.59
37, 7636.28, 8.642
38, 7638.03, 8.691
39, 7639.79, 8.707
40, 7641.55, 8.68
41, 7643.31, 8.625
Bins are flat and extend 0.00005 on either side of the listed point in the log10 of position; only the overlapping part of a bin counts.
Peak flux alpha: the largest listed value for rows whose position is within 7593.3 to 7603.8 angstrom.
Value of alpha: 9.8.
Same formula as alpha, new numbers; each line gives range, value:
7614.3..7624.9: 9.132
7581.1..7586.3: 8.761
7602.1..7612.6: 9.665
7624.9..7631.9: 8.757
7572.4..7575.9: 7.991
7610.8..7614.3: 9.09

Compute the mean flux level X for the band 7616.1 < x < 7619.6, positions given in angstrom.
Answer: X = 9.09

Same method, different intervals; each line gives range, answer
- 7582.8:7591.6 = 8.87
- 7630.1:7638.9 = 8.62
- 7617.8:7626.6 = 8.91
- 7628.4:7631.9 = 8.6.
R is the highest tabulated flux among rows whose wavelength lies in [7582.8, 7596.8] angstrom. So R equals 9.566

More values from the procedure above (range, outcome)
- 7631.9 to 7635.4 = 8.59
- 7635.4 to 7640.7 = 8.707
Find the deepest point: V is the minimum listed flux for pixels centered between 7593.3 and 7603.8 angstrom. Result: 9.397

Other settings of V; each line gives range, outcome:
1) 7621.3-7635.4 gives 8.562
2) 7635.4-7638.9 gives 8.642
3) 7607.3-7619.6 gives 9.014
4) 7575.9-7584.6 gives 8.025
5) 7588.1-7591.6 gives 8.976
